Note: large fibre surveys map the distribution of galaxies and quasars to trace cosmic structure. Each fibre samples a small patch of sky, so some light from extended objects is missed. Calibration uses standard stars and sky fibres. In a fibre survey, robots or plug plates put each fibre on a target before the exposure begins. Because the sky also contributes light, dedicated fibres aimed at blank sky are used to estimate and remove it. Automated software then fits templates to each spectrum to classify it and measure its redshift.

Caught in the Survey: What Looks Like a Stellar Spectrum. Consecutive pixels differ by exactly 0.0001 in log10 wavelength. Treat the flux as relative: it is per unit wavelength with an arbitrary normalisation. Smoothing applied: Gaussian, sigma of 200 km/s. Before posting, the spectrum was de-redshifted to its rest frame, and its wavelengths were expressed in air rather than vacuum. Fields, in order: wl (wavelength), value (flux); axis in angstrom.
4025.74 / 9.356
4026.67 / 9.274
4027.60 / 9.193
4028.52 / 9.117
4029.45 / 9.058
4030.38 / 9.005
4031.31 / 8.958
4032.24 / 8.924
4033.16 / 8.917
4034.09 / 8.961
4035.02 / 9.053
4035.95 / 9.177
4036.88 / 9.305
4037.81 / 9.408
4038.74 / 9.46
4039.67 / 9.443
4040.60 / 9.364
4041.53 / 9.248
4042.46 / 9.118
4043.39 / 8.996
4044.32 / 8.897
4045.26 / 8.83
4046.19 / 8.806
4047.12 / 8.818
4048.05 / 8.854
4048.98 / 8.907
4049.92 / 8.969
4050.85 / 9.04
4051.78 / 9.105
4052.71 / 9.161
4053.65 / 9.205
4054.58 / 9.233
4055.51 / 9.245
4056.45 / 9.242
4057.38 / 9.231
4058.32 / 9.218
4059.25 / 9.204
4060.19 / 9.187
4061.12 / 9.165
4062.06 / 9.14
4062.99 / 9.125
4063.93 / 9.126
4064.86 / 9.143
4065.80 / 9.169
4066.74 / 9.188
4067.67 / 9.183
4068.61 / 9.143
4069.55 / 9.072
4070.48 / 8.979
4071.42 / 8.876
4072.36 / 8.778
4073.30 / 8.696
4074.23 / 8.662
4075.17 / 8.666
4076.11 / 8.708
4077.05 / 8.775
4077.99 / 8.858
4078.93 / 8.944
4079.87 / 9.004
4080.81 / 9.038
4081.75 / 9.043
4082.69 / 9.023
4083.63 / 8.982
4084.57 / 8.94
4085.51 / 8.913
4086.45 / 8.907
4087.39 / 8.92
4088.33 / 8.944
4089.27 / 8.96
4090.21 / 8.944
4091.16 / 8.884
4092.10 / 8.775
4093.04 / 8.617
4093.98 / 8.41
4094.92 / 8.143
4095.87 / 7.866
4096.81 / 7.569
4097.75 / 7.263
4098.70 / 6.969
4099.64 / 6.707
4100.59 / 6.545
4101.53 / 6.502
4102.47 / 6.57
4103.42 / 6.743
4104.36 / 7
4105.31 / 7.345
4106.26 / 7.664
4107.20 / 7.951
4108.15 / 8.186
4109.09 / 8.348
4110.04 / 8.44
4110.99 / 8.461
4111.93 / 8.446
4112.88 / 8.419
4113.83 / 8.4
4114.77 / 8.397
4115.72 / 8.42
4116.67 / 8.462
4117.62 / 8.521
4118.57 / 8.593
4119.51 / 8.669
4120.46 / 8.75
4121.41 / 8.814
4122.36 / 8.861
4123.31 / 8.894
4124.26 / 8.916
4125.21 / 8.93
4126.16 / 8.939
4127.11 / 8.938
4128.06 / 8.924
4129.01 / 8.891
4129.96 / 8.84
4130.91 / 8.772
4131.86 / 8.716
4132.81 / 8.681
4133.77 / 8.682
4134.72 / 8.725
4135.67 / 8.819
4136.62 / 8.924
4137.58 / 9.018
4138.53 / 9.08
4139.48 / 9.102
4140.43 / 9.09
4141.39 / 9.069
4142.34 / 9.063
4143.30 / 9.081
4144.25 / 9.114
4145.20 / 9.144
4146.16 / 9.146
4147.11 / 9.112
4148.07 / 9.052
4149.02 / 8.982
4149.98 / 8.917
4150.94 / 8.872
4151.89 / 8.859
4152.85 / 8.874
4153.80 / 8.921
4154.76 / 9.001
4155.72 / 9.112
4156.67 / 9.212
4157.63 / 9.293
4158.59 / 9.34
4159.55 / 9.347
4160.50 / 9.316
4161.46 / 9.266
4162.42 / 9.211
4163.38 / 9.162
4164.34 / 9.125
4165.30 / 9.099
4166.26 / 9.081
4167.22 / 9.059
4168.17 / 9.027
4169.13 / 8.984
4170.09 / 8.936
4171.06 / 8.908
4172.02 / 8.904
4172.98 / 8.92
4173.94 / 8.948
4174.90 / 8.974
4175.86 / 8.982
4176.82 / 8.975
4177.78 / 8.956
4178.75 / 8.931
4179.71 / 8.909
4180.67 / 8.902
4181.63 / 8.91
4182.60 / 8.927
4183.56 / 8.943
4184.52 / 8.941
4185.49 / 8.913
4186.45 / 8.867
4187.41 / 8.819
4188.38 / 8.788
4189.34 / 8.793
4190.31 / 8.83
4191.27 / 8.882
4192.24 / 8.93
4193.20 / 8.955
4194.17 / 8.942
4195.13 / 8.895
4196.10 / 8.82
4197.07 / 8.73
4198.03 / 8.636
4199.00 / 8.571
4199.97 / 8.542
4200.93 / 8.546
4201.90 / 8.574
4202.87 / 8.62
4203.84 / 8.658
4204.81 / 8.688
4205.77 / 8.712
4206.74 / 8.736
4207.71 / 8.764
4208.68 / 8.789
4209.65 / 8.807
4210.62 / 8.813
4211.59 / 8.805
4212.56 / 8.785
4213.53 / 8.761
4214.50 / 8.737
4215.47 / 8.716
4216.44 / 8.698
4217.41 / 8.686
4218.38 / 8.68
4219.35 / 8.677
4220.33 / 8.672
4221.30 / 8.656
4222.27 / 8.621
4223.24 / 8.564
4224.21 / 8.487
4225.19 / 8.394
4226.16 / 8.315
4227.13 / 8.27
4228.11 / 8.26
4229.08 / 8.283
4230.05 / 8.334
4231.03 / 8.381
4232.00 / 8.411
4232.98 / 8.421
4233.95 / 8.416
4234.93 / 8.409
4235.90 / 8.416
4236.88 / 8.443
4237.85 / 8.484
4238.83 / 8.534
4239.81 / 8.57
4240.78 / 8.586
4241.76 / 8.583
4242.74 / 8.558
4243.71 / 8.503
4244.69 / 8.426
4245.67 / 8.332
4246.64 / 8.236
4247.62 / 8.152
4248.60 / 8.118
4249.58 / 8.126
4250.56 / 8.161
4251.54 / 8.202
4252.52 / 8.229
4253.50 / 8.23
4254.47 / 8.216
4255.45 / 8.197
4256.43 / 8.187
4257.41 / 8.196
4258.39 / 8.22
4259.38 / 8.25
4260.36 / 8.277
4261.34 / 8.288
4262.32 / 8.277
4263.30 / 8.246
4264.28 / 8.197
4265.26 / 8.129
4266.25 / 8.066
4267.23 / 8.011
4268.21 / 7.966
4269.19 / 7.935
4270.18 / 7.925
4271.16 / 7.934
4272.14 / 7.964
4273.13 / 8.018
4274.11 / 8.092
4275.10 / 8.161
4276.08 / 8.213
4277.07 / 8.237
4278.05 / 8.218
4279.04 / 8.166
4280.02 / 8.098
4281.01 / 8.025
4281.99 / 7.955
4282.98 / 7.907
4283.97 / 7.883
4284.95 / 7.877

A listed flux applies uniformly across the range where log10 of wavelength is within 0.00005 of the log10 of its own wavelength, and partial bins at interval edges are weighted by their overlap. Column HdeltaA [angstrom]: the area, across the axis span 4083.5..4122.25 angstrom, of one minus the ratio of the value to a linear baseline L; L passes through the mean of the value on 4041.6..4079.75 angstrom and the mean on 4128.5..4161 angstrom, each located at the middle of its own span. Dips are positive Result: 3.7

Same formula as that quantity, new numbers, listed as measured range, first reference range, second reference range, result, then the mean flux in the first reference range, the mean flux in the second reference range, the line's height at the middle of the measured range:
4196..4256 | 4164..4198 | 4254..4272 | -0.1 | 8.93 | 8.14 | 8.49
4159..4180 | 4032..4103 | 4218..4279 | -1.3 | 8.79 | 8.3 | 8.51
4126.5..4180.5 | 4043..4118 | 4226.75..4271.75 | -3.6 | 8.59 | 8.27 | 8.45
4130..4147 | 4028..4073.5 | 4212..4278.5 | -0.4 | 9.09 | 8.34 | 8.75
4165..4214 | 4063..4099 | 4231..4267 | -2.2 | 8.75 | 8.31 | 8.47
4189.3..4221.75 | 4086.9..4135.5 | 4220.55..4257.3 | -1.5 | 8.29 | 8.37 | 8.35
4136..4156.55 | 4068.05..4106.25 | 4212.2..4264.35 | -1.6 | 8.33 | 8.41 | 8.36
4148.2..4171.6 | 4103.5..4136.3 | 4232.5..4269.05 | -1.8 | 8.51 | 8.29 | 8.44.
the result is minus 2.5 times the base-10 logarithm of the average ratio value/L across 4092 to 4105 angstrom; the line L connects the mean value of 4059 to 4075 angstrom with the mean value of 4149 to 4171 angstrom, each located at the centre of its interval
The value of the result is 0.22 mag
